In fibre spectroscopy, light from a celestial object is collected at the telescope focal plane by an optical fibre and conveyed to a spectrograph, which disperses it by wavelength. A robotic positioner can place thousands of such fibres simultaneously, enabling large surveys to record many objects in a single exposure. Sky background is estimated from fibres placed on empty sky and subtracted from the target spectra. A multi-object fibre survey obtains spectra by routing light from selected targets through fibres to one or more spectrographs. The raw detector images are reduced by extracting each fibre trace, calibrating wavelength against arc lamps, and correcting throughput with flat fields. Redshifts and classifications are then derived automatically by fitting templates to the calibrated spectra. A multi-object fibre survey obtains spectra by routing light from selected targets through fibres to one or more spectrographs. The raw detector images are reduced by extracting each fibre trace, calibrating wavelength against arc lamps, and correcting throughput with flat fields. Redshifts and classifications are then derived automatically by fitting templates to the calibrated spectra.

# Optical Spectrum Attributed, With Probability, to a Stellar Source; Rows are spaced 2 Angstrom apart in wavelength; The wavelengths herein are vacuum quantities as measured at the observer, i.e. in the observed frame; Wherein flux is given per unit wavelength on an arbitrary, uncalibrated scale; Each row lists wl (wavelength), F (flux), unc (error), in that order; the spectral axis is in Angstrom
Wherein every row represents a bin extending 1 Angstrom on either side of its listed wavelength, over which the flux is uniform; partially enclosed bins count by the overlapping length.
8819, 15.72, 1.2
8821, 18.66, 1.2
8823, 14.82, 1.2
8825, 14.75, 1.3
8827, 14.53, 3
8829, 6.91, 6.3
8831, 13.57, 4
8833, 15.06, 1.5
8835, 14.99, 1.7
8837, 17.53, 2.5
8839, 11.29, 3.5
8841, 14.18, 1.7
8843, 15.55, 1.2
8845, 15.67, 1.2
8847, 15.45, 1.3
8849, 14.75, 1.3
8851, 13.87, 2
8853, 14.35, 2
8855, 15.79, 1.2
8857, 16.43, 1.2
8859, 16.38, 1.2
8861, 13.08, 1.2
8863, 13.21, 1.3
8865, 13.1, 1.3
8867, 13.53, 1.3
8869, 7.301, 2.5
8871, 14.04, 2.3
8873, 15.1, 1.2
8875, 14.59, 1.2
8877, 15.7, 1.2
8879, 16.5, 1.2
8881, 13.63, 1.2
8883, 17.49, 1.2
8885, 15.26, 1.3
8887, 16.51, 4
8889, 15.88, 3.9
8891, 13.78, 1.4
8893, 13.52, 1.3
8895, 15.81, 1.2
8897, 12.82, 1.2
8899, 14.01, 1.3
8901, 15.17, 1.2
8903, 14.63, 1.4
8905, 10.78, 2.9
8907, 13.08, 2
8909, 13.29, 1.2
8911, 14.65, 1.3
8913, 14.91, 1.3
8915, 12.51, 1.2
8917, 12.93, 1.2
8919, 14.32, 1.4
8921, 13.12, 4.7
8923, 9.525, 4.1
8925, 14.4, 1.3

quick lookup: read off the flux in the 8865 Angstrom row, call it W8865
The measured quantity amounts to 13.1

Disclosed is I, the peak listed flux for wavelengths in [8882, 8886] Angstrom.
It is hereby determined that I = 17.49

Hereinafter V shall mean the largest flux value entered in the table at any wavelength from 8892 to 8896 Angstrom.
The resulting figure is 15.81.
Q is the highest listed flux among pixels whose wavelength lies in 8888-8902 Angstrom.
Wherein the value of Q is 15.88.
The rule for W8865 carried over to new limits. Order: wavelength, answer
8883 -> 17.49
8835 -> 14.99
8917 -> 12.93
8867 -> 13.53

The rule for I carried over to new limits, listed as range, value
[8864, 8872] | 14.04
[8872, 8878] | 15.7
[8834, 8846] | 17.53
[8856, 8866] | 16.43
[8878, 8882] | 16.5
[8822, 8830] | 14.82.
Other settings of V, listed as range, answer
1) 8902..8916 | 14.91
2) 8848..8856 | 15.79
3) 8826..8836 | 15.06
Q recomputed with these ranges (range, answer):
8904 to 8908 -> 13.08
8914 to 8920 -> 14.32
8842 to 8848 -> 15.67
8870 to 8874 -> 15.1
